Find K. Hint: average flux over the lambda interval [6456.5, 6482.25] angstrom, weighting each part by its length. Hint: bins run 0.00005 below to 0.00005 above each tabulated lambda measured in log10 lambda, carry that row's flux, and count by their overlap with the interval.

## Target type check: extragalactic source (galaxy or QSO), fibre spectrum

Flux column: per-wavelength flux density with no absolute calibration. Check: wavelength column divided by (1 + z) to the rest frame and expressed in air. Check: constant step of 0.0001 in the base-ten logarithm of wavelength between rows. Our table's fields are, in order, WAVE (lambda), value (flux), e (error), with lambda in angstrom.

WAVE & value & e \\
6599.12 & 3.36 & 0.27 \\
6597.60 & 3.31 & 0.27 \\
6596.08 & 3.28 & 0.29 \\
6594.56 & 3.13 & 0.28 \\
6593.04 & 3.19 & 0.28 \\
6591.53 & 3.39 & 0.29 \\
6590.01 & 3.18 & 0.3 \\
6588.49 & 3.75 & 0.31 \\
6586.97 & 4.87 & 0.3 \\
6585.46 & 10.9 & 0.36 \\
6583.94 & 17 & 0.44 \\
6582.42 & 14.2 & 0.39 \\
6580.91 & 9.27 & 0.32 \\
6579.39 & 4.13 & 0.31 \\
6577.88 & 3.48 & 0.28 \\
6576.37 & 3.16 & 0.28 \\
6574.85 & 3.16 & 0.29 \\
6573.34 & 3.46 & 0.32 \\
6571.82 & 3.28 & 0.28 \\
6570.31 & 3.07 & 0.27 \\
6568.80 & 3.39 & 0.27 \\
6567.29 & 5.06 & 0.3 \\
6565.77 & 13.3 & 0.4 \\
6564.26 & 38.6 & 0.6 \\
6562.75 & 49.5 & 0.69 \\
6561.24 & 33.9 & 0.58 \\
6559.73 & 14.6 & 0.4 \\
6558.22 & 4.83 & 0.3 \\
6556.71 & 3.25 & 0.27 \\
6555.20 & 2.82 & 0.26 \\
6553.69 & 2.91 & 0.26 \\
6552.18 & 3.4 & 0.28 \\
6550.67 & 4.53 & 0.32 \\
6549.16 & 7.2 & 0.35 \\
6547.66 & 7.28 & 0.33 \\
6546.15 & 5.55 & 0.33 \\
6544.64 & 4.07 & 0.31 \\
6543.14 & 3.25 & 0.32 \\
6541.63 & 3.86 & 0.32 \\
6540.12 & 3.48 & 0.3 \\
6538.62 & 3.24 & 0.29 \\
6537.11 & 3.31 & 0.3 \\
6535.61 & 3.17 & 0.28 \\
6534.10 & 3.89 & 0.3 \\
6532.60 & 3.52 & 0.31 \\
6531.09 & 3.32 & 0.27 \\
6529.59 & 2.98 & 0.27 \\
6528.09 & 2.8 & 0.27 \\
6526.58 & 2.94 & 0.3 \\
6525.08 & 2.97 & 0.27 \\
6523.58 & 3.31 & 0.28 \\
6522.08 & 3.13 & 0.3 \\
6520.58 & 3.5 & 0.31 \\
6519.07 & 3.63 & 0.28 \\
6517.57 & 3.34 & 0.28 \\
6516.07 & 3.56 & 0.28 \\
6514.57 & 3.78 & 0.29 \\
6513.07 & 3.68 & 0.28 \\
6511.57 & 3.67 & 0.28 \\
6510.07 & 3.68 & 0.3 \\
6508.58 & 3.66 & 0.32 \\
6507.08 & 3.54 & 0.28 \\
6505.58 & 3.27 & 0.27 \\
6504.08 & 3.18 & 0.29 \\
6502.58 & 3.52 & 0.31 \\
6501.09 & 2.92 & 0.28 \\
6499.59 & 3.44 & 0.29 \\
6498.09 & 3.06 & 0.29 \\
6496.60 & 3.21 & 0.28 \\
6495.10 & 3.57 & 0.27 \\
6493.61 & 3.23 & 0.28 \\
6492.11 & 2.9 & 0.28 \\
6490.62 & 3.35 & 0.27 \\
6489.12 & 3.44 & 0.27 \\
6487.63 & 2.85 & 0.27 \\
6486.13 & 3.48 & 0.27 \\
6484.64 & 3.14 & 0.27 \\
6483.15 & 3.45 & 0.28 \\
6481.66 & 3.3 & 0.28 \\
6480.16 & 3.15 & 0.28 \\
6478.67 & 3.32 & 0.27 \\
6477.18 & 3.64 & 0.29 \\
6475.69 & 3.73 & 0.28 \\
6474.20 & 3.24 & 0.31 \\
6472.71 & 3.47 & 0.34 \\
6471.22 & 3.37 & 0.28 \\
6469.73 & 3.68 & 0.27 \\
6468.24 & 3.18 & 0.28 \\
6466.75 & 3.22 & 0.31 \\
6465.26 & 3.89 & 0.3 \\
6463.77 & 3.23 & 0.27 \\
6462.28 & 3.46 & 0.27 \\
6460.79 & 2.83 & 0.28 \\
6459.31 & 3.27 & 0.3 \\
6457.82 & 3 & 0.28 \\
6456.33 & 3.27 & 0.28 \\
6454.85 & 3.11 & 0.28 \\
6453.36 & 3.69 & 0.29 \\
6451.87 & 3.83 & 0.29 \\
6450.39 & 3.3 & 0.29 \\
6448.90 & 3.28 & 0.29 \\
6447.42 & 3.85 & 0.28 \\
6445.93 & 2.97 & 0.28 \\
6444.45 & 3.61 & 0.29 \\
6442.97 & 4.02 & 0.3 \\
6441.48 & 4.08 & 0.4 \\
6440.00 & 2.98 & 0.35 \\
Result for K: 3.35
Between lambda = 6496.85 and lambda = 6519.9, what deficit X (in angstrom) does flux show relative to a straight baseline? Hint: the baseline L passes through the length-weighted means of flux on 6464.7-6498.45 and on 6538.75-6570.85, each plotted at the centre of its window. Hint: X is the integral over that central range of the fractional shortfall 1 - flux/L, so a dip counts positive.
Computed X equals 9.4 angstrom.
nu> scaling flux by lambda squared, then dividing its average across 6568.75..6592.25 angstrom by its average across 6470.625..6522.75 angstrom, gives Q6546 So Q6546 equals 1.8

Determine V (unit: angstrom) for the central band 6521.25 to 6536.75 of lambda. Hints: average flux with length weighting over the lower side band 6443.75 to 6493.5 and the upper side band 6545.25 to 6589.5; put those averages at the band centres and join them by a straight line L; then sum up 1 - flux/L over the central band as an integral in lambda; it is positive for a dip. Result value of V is 8.6 angstrom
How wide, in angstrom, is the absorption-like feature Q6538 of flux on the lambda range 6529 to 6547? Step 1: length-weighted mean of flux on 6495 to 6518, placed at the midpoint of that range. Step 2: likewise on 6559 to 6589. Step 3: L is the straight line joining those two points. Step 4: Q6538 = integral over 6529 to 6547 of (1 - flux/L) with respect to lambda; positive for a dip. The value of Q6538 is 9.2 angstrom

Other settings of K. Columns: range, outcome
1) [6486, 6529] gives 3.33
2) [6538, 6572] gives 9.9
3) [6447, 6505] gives 3.33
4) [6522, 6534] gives 3.16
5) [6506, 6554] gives 3.76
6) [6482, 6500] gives 3.26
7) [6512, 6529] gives 3.33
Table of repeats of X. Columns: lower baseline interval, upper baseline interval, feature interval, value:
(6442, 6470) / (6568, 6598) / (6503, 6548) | 8.96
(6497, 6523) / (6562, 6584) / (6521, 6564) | 6.15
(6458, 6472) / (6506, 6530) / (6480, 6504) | 0.79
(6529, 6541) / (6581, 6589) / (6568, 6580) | 7.36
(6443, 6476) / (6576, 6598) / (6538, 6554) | 2.31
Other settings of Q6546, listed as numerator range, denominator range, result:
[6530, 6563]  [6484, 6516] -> 2.20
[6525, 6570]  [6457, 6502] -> 2.56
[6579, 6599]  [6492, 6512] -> 1.95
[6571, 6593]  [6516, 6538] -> 1.90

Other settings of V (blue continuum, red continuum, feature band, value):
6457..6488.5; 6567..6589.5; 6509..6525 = 3.5 angstrom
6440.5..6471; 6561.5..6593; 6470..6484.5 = 3.8 angstrom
